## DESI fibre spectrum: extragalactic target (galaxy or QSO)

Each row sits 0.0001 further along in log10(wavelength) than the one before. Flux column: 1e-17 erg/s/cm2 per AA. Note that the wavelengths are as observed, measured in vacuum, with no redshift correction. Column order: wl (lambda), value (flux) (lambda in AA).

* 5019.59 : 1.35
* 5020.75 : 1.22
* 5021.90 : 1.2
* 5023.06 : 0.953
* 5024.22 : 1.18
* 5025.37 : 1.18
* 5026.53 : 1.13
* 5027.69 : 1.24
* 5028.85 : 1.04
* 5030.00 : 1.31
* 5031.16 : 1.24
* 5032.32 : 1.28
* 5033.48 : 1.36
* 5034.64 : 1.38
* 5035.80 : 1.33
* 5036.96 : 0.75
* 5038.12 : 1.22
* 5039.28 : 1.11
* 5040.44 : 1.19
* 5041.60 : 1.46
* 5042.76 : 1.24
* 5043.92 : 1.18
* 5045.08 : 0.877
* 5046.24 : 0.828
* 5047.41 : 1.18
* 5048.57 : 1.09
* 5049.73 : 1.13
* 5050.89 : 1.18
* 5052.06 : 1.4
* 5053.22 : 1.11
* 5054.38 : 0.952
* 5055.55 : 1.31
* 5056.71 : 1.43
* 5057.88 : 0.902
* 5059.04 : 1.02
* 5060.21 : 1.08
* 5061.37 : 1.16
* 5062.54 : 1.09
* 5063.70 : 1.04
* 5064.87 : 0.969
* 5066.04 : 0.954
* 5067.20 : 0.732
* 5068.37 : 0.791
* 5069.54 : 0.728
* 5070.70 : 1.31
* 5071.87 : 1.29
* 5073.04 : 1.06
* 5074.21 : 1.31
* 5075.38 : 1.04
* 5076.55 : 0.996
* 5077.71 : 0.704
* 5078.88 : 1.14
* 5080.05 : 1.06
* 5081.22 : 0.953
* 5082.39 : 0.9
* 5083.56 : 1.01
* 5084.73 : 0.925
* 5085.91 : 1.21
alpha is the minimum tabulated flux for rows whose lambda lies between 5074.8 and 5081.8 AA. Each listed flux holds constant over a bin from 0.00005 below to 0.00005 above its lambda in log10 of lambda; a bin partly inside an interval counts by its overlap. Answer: 0.704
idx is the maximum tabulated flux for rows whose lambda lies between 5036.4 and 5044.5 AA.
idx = 1.46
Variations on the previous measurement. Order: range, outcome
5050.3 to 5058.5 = 1.43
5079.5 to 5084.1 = 1.06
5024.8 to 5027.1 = 1.18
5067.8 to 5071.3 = 1.31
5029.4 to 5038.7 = 1.38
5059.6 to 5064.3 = 1.16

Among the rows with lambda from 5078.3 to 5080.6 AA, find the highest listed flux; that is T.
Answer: 1.14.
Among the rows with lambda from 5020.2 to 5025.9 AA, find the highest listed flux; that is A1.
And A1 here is 1.22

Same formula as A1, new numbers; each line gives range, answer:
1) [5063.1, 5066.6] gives 1.04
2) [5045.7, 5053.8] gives 1.4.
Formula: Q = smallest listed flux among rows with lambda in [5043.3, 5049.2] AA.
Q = 0.828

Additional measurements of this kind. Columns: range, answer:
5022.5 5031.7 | 0.953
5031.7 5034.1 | 1.28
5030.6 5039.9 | 0.75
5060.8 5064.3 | 1.04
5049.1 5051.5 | 1.13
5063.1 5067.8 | 0.732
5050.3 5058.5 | 0.902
